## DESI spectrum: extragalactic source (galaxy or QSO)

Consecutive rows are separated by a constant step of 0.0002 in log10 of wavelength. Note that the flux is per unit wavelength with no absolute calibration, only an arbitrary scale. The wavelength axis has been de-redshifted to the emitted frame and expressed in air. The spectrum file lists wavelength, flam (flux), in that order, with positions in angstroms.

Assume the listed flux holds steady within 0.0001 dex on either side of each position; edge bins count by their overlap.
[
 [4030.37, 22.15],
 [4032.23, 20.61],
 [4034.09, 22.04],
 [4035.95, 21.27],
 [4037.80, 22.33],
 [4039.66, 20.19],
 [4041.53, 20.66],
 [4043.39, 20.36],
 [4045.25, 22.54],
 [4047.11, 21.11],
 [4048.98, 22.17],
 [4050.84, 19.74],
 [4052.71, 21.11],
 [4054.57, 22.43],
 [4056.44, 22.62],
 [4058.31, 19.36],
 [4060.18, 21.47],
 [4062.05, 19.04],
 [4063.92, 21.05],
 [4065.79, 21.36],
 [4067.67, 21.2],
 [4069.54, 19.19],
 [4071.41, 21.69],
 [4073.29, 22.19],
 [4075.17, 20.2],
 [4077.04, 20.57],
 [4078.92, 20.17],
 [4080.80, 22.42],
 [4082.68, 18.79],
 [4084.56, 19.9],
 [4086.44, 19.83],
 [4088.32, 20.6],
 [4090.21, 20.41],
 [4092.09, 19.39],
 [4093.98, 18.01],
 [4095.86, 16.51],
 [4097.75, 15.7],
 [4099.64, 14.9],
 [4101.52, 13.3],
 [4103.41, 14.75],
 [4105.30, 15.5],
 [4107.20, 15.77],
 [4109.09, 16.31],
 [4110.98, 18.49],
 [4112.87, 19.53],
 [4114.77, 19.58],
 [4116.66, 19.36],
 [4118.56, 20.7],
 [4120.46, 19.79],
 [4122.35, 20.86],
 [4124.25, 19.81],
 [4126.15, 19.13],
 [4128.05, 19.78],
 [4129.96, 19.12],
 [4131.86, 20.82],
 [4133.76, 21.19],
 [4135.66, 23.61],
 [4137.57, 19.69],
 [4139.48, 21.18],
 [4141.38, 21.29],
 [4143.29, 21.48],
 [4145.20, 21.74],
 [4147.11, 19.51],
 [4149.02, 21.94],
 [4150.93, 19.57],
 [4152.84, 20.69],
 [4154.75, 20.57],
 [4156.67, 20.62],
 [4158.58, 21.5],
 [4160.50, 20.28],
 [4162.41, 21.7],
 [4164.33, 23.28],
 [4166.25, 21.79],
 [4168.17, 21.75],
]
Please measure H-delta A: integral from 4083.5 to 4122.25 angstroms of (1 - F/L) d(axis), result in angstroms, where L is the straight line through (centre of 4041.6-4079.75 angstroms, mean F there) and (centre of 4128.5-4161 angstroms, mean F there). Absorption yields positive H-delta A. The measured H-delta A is 5.43 angstroms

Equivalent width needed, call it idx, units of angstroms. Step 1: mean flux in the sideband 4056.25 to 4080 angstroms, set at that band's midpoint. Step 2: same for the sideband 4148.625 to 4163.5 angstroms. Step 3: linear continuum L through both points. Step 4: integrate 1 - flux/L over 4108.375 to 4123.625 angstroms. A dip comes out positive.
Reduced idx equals 1.03 angstroms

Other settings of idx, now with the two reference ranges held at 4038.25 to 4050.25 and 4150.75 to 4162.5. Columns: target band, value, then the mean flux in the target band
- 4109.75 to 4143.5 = 1.0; 20.2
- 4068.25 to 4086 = 0.4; 20.6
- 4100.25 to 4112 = 2.9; 15.7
